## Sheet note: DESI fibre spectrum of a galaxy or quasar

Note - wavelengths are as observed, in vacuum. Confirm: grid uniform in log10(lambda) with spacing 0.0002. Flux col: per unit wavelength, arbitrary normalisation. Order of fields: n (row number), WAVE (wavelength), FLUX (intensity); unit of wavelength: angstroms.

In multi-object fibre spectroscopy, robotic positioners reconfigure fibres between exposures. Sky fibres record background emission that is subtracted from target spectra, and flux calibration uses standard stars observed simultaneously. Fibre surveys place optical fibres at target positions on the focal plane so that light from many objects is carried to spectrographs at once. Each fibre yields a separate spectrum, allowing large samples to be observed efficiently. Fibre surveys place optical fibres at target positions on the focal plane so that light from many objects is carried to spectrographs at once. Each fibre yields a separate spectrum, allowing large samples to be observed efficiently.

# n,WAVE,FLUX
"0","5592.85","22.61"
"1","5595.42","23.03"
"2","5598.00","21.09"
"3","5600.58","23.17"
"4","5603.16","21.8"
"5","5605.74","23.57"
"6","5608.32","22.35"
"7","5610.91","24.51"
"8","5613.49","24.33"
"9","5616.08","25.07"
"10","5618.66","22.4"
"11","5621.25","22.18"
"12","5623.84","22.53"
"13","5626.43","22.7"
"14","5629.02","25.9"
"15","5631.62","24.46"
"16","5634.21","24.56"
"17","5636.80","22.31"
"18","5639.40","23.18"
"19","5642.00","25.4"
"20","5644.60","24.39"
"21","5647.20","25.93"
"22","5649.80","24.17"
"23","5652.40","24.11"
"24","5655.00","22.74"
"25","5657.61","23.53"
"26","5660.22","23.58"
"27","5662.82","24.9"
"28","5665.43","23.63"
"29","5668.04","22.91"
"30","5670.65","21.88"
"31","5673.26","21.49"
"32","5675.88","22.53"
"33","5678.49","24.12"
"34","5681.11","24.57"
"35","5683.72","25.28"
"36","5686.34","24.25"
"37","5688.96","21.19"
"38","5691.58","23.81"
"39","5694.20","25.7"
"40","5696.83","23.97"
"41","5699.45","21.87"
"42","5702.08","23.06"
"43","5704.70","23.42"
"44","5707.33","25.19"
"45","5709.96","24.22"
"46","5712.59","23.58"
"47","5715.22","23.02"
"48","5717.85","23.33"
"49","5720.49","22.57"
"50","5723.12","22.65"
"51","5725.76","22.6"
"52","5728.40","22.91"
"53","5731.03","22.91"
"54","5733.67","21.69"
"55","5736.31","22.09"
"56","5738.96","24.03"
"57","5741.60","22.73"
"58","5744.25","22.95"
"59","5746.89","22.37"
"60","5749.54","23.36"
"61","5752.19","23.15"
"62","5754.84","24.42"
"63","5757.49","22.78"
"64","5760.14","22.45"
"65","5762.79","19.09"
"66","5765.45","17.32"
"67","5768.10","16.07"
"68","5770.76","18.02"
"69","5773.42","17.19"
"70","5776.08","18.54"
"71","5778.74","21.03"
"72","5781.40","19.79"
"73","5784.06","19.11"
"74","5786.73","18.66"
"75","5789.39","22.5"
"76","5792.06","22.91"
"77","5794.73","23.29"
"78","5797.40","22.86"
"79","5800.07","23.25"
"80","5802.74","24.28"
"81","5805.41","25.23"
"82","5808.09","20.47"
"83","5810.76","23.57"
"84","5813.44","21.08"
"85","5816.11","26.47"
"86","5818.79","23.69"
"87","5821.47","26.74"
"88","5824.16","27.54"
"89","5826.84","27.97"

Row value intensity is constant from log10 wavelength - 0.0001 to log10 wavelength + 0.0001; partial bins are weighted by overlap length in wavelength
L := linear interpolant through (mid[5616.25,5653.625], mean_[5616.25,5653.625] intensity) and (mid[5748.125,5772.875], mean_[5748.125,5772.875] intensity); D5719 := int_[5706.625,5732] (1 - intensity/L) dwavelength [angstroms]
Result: -1.81 angstroms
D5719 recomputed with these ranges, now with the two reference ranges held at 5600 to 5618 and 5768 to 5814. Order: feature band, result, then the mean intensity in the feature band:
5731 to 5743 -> -0.5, 22.7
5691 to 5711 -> -1.4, 23.9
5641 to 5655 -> -1.0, 24.6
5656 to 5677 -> -0.3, 23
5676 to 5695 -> -1.2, 24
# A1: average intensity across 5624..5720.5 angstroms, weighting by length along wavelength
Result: 23.7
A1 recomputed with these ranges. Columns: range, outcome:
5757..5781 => 19.1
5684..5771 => 22.6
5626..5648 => 24.3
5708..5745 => 23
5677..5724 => 23.7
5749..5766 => 21.9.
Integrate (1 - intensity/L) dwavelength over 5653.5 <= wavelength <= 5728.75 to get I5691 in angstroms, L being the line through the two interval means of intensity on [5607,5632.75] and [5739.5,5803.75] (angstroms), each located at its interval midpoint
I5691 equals -3.1 angstroms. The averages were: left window 23.6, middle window 23.4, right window 21.2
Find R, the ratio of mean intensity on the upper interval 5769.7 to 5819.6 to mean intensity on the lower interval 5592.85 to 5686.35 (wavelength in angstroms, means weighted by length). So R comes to 0.9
